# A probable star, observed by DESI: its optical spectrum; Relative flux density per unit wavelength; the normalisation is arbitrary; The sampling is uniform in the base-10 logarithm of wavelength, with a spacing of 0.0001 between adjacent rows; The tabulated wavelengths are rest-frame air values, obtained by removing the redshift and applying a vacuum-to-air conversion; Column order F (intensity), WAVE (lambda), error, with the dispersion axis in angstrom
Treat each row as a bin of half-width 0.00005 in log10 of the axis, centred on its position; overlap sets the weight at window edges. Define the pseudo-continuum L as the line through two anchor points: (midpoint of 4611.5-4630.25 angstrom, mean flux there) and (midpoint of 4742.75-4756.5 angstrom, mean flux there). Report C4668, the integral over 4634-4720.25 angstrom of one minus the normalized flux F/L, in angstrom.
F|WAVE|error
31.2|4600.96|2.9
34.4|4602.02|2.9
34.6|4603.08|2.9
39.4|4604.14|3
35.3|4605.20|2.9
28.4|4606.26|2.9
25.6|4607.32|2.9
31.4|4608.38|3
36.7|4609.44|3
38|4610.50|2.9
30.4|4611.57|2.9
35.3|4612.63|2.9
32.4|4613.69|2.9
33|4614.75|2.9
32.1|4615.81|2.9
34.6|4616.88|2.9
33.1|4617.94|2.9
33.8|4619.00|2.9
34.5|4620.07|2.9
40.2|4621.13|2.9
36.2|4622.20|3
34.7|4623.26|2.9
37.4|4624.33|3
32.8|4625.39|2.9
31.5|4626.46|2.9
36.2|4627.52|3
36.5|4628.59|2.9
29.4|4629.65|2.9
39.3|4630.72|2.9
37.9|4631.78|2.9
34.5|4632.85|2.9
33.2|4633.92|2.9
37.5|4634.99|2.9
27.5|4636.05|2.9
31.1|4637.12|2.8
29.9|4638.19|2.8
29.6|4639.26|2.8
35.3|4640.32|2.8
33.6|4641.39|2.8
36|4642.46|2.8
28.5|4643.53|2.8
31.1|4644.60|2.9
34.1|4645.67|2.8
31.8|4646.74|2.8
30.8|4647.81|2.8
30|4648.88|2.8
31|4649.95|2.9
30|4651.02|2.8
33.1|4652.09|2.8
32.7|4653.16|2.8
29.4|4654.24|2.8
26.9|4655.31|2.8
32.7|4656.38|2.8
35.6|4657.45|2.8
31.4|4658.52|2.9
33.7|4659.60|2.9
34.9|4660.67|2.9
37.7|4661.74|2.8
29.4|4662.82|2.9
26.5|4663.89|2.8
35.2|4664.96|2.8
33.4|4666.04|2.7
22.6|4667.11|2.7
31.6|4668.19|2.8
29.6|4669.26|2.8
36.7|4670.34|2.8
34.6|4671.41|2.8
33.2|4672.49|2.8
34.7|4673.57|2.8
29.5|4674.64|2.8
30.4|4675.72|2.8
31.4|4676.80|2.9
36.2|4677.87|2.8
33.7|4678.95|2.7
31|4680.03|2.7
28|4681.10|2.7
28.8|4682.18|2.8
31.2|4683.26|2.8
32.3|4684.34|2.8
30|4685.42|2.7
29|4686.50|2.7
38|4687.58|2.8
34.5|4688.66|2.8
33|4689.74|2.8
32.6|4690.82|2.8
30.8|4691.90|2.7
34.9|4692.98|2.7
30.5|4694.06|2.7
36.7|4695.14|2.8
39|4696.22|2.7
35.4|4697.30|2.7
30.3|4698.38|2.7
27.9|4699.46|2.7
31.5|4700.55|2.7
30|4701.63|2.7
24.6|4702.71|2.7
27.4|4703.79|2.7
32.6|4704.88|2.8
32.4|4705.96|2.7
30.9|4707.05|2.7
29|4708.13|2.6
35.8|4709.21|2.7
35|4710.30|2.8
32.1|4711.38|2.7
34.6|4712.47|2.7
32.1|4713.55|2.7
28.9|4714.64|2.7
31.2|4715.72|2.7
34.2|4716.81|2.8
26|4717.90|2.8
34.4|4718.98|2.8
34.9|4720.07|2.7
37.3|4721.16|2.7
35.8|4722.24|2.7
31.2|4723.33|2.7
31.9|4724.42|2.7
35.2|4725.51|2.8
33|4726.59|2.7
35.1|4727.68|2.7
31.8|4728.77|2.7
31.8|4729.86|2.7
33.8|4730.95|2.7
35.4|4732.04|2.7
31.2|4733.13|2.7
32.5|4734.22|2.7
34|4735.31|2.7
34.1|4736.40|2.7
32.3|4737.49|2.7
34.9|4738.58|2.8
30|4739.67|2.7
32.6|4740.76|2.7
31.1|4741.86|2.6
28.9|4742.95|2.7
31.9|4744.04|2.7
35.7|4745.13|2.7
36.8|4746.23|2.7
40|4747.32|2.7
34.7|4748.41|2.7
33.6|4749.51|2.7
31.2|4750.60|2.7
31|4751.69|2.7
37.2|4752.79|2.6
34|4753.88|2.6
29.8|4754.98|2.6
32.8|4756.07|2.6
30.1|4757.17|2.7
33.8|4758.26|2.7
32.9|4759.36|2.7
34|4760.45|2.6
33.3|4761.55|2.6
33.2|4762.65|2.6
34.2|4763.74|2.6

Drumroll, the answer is 5.3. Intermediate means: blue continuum 34.2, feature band 31.9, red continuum 33.8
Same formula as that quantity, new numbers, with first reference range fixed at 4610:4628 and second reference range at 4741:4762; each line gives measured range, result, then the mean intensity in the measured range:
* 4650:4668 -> 1.3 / 31.6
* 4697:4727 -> 1.5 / 32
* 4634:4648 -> 0.9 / 32.1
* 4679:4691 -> 0.8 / 31.7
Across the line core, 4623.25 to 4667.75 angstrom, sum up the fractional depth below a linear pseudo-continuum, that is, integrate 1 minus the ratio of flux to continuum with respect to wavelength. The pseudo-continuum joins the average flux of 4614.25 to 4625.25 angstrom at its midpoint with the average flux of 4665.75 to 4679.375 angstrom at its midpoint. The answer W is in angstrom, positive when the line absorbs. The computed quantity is 1.4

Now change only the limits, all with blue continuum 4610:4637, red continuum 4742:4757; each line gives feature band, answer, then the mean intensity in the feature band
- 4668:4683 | 0.9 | 32.1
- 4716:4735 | 0.2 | 33.2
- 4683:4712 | 1.5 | 32.1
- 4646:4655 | 0.8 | 31.1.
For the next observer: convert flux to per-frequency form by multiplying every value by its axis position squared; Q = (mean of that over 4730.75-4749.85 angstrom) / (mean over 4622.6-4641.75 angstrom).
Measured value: 1.04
